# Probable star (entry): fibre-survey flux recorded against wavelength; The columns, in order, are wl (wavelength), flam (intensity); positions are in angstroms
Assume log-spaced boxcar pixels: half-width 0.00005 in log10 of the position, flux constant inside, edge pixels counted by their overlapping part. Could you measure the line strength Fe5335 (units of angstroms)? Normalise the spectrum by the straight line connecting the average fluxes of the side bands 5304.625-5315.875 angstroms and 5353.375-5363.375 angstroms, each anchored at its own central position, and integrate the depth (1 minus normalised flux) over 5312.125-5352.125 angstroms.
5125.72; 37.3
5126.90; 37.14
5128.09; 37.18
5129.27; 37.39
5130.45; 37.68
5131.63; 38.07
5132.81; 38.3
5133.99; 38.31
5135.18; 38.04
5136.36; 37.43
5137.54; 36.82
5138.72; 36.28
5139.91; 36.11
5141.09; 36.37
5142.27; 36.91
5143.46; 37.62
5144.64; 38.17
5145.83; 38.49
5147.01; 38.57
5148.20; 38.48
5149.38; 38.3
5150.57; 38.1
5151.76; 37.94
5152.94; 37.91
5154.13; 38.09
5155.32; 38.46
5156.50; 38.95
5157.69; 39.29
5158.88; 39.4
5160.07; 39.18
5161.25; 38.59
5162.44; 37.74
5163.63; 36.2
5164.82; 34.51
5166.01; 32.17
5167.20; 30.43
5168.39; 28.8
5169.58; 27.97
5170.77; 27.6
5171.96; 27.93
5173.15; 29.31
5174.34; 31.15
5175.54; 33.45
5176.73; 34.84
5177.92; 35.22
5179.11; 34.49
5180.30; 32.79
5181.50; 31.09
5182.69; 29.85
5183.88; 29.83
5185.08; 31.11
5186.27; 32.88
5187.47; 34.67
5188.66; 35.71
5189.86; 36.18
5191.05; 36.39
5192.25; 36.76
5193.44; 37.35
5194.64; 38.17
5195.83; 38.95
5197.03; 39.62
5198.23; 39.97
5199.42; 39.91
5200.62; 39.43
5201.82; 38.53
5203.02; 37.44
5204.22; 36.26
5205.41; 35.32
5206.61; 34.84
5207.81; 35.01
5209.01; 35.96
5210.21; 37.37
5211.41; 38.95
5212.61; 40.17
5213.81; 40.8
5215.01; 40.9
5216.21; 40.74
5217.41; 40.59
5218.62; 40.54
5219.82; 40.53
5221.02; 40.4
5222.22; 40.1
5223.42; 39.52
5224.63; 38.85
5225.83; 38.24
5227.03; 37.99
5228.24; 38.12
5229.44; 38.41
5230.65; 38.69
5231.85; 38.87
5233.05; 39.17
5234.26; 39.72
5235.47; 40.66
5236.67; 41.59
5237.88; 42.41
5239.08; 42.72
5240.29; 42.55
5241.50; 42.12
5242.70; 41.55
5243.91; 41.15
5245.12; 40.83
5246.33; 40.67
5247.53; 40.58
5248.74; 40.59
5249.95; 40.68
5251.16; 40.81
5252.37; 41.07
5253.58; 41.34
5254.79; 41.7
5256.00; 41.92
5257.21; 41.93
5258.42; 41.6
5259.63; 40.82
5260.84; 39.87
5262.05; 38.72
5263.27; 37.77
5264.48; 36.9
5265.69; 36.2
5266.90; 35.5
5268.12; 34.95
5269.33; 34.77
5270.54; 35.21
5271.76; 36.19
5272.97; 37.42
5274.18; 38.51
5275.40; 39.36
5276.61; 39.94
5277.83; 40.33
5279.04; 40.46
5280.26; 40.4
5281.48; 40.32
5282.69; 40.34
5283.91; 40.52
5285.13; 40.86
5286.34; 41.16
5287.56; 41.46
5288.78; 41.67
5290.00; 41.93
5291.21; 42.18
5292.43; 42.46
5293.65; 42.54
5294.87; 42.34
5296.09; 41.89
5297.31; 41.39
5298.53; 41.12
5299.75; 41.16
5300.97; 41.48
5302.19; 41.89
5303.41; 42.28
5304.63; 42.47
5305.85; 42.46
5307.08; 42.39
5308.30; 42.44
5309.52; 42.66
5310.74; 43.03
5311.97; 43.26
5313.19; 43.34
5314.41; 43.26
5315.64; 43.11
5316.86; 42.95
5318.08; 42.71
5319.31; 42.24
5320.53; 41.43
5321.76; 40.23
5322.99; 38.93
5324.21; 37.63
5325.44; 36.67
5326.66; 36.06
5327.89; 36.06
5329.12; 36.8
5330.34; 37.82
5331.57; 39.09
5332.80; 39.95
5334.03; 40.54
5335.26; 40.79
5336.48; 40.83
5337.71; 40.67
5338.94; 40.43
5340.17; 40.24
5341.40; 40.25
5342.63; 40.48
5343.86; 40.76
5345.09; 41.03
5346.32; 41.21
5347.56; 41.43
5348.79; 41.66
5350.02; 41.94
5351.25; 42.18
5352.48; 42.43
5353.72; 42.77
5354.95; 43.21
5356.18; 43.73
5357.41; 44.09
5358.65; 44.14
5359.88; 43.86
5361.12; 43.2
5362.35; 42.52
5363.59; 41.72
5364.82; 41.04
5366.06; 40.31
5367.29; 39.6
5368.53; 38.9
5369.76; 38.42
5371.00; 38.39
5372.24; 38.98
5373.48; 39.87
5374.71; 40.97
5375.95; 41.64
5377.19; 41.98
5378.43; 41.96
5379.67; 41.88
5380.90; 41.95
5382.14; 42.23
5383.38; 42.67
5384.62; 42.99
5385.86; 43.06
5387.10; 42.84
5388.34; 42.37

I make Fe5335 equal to 2.5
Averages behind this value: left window 42.8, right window 43.4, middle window 40.5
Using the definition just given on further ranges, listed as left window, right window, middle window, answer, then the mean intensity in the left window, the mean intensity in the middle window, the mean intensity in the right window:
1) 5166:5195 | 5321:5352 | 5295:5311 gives -1.6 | 32.6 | 42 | 39.8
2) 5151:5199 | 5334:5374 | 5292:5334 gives -1.3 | 34.8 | 41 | 41.3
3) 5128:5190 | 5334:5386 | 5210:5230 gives -1.3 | 35.4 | 39.6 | 41.5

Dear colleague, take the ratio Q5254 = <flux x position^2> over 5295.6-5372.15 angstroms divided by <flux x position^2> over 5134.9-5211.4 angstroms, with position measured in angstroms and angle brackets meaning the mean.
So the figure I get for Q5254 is 1.2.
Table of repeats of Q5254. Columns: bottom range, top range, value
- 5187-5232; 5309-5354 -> 1.11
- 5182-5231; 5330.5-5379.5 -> 1.16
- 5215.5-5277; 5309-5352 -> 1.06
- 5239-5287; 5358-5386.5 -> 1.09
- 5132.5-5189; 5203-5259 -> 1.16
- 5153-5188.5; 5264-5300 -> 1.23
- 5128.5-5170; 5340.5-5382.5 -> 1.22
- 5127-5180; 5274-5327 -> 1.22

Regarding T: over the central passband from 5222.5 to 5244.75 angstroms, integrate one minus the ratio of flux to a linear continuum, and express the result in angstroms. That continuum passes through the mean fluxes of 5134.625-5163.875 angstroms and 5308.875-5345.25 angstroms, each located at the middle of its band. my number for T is -0.6 angstroms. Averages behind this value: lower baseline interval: 37.9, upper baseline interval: 40.4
